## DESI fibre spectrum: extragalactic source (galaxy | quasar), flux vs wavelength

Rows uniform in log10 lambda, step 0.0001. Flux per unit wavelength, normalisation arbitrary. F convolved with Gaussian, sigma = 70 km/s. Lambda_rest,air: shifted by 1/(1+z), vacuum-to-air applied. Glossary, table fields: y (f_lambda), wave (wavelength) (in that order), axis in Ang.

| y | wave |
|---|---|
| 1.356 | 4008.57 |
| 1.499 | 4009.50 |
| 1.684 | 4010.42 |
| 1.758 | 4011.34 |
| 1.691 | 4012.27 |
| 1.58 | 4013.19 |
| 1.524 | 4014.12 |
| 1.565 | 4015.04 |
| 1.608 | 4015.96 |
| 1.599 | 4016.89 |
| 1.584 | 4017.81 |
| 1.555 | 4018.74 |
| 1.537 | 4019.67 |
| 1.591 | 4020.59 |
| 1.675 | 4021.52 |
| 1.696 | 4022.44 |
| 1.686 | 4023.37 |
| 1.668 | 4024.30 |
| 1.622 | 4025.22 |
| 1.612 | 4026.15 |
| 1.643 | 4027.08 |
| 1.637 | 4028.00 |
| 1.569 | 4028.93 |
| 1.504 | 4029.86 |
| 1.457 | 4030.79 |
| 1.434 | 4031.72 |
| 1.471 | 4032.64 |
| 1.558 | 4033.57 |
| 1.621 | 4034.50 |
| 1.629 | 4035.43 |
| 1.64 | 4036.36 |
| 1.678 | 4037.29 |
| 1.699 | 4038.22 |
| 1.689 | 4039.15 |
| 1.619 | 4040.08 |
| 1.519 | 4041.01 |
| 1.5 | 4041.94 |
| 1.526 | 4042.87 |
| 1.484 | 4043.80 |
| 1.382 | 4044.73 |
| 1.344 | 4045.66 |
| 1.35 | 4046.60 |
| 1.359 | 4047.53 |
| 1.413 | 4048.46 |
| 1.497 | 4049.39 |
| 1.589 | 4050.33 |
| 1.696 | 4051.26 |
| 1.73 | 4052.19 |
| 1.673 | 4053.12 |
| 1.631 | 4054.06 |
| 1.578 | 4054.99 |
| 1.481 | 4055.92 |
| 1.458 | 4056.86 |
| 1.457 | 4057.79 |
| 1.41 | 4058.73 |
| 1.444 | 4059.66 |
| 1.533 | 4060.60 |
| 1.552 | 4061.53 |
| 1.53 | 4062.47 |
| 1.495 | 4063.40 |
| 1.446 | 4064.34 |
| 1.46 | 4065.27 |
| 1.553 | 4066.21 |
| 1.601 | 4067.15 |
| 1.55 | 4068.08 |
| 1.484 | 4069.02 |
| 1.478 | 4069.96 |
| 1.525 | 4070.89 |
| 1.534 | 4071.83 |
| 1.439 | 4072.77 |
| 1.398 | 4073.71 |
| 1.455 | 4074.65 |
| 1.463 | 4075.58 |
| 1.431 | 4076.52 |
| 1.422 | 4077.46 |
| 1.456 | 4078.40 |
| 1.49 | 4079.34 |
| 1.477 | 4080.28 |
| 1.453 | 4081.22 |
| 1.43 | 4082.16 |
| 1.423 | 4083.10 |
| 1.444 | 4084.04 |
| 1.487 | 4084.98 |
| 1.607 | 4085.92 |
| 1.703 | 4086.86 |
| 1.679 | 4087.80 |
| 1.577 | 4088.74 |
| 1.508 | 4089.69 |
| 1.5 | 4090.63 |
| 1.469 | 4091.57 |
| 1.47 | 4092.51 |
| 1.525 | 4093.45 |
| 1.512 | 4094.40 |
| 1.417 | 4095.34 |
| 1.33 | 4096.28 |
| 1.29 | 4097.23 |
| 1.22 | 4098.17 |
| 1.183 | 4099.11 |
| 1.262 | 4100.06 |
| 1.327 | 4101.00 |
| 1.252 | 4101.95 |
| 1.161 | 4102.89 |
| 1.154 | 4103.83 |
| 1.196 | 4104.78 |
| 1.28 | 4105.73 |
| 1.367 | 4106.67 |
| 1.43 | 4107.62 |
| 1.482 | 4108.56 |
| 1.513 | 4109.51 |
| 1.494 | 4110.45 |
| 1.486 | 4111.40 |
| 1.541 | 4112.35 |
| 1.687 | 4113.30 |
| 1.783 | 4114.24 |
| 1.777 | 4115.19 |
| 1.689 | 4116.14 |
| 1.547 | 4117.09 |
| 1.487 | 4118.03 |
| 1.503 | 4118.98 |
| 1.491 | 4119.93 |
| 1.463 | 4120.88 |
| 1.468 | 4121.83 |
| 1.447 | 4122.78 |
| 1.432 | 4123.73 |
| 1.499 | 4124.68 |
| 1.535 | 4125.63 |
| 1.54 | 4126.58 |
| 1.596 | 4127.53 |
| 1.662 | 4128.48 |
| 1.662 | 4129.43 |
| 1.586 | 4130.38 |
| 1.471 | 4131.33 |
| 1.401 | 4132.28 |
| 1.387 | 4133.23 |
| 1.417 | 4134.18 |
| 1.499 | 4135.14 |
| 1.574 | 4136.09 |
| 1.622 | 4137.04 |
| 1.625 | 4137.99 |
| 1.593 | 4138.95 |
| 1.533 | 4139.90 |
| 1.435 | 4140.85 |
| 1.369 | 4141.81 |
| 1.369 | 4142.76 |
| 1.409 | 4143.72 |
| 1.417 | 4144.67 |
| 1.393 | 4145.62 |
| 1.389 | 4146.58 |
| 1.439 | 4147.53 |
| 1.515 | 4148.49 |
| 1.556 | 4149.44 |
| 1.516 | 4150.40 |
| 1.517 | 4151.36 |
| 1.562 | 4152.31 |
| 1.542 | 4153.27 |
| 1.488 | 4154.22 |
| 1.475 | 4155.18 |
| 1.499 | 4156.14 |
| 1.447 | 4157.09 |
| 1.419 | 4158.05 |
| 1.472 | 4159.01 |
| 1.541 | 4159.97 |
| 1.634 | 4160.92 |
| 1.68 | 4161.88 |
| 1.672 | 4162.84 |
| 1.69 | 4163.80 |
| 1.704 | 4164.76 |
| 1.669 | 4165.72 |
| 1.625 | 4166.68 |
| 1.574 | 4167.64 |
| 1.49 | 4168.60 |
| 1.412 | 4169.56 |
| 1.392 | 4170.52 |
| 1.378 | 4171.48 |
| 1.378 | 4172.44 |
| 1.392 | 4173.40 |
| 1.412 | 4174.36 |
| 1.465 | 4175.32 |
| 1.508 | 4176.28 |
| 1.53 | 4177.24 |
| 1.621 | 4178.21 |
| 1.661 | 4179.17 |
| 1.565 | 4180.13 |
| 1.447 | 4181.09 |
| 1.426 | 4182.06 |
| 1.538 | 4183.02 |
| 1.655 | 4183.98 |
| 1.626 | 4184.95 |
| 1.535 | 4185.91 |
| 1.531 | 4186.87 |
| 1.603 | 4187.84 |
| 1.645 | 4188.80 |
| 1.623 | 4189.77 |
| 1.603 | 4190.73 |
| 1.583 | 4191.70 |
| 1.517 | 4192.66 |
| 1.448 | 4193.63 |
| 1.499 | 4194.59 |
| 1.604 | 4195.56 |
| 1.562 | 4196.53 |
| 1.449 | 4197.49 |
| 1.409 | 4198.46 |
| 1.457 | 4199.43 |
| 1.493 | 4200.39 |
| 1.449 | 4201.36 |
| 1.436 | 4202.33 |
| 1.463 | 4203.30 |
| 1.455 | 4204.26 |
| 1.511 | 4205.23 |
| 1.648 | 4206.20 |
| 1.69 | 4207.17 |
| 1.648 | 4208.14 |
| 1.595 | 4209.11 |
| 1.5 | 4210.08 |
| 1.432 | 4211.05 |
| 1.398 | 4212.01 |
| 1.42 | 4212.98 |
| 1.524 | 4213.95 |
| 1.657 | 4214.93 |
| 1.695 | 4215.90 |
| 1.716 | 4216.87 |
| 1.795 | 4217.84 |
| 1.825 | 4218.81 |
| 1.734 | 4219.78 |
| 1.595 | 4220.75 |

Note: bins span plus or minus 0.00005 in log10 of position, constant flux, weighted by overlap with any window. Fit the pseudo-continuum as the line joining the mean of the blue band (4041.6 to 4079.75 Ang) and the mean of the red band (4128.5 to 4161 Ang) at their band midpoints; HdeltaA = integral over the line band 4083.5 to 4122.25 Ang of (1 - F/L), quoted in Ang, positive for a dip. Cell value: 1.0 Ang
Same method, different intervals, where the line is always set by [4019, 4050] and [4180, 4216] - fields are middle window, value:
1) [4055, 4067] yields 0.5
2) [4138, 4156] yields 0.7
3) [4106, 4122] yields 0.0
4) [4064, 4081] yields 0.8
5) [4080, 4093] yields 0.3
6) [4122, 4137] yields 0.3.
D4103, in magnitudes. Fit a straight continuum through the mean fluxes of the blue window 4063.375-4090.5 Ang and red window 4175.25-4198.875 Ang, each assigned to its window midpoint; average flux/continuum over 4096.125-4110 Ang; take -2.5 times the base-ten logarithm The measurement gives 0.17 mag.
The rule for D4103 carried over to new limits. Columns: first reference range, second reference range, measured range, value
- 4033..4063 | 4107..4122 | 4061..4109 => 0.08 mag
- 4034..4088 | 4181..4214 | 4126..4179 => 0.01 mag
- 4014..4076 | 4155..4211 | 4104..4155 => 0.03 mag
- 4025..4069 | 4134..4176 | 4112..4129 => -0.03 mag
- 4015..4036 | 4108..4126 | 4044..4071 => 0.05 mag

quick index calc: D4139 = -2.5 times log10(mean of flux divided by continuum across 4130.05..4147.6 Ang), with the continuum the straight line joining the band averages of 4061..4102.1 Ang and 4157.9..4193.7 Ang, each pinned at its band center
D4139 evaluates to 0.03 mag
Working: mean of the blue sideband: 1.46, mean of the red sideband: 1.55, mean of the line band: 1.47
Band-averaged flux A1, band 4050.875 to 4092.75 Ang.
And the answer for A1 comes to 1.51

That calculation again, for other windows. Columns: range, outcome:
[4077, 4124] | 1.46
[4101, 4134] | 1.48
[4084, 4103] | 1.43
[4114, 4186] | 1.52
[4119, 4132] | 1.52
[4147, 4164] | 1.53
